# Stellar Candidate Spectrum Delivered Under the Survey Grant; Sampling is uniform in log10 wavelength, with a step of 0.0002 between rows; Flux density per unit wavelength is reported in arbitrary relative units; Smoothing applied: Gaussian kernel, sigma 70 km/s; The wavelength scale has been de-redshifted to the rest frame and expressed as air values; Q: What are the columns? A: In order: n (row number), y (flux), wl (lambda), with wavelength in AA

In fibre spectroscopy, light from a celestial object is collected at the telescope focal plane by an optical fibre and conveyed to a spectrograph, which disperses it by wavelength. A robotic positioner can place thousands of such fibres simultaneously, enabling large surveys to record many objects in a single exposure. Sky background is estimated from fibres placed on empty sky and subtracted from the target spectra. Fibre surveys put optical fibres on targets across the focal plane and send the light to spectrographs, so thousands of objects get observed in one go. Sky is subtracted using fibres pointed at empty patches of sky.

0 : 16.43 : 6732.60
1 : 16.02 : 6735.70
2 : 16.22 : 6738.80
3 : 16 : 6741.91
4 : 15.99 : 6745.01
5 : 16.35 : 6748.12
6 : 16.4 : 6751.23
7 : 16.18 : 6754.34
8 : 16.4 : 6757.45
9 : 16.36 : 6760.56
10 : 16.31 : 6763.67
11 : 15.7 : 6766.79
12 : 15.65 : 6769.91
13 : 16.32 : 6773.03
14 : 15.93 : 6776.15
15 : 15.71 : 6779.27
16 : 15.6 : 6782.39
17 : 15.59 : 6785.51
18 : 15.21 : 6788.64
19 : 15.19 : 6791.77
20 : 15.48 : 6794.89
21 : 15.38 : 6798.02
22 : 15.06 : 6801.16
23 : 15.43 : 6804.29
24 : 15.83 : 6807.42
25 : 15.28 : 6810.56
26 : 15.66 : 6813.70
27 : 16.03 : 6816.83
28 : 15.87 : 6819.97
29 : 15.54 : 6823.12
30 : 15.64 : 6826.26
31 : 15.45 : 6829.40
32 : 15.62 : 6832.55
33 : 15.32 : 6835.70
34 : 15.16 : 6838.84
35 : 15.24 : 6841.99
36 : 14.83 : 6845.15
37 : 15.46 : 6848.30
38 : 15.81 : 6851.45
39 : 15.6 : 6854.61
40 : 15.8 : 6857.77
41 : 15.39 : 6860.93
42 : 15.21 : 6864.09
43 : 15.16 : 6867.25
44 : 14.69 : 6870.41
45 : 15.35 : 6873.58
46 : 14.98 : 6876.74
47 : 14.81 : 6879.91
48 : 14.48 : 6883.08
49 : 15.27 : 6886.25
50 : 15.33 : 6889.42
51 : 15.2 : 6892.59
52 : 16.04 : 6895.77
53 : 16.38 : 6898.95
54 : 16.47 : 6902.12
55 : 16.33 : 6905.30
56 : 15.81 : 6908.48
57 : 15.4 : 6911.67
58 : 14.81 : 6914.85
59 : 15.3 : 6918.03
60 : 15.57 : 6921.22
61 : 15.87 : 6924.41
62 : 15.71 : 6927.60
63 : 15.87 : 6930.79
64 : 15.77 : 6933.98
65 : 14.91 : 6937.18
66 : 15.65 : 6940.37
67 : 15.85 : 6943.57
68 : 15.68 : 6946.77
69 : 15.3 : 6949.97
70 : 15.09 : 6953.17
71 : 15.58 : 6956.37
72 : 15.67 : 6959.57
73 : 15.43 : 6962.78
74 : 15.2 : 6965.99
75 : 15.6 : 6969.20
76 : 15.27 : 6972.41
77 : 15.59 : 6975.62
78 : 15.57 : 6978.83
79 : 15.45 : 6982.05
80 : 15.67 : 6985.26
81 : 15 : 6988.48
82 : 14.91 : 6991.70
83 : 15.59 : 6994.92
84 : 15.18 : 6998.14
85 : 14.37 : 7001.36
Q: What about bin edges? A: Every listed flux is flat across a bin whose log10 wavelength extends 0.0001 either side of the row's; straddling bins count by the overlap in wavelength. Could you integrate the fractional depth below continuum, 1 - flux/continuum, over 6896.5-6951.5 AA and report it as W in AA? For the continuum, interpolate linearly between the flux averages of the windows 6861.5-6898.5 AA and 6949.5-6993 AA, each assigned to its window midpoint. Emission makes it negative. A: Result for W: -1.5 AA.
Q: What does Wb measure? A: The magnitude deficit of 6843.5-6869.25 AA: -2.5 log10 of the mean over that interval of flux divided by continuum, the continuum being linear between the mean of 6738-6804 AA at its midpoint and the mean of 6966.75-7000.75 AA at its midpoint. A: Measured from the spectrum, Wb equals 0.02 mag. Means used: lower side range 15.8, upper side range 15.4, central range 15.4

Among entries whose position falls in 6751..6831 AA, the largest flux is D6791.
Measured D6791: 16.4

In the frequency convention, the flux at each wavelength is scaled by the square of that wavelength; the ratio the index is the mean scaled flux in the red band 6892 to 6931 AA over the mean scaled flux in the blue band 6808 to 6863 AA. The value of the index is 1.04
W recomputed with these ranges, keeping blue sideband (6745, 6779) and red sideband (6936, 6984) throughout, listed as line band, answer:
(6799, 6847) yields 1.4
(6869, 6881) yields 0.6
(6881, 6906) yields 0.1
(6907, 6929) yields 0.2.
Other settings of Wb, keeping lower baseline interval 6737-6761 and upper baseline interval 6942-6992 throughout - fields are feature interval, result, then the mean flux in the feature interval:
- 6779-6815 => 0.04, 15.4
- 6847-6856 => 0.02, 15.6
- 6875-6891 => 0.05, 15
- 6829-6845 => 0.04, 15.3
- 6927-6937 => -0.01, 15.7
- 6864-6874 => 0.05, 15.1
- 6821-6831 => 0.03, 15.6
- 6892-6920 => -0.01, 15.8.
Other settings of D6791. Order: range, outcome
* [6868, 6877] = 15.35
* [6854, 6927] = 16.47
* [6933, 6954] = 15.85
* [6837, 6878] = 15.81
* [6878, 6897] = 16.04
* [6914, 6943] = 15.87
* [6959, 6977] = 15.67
